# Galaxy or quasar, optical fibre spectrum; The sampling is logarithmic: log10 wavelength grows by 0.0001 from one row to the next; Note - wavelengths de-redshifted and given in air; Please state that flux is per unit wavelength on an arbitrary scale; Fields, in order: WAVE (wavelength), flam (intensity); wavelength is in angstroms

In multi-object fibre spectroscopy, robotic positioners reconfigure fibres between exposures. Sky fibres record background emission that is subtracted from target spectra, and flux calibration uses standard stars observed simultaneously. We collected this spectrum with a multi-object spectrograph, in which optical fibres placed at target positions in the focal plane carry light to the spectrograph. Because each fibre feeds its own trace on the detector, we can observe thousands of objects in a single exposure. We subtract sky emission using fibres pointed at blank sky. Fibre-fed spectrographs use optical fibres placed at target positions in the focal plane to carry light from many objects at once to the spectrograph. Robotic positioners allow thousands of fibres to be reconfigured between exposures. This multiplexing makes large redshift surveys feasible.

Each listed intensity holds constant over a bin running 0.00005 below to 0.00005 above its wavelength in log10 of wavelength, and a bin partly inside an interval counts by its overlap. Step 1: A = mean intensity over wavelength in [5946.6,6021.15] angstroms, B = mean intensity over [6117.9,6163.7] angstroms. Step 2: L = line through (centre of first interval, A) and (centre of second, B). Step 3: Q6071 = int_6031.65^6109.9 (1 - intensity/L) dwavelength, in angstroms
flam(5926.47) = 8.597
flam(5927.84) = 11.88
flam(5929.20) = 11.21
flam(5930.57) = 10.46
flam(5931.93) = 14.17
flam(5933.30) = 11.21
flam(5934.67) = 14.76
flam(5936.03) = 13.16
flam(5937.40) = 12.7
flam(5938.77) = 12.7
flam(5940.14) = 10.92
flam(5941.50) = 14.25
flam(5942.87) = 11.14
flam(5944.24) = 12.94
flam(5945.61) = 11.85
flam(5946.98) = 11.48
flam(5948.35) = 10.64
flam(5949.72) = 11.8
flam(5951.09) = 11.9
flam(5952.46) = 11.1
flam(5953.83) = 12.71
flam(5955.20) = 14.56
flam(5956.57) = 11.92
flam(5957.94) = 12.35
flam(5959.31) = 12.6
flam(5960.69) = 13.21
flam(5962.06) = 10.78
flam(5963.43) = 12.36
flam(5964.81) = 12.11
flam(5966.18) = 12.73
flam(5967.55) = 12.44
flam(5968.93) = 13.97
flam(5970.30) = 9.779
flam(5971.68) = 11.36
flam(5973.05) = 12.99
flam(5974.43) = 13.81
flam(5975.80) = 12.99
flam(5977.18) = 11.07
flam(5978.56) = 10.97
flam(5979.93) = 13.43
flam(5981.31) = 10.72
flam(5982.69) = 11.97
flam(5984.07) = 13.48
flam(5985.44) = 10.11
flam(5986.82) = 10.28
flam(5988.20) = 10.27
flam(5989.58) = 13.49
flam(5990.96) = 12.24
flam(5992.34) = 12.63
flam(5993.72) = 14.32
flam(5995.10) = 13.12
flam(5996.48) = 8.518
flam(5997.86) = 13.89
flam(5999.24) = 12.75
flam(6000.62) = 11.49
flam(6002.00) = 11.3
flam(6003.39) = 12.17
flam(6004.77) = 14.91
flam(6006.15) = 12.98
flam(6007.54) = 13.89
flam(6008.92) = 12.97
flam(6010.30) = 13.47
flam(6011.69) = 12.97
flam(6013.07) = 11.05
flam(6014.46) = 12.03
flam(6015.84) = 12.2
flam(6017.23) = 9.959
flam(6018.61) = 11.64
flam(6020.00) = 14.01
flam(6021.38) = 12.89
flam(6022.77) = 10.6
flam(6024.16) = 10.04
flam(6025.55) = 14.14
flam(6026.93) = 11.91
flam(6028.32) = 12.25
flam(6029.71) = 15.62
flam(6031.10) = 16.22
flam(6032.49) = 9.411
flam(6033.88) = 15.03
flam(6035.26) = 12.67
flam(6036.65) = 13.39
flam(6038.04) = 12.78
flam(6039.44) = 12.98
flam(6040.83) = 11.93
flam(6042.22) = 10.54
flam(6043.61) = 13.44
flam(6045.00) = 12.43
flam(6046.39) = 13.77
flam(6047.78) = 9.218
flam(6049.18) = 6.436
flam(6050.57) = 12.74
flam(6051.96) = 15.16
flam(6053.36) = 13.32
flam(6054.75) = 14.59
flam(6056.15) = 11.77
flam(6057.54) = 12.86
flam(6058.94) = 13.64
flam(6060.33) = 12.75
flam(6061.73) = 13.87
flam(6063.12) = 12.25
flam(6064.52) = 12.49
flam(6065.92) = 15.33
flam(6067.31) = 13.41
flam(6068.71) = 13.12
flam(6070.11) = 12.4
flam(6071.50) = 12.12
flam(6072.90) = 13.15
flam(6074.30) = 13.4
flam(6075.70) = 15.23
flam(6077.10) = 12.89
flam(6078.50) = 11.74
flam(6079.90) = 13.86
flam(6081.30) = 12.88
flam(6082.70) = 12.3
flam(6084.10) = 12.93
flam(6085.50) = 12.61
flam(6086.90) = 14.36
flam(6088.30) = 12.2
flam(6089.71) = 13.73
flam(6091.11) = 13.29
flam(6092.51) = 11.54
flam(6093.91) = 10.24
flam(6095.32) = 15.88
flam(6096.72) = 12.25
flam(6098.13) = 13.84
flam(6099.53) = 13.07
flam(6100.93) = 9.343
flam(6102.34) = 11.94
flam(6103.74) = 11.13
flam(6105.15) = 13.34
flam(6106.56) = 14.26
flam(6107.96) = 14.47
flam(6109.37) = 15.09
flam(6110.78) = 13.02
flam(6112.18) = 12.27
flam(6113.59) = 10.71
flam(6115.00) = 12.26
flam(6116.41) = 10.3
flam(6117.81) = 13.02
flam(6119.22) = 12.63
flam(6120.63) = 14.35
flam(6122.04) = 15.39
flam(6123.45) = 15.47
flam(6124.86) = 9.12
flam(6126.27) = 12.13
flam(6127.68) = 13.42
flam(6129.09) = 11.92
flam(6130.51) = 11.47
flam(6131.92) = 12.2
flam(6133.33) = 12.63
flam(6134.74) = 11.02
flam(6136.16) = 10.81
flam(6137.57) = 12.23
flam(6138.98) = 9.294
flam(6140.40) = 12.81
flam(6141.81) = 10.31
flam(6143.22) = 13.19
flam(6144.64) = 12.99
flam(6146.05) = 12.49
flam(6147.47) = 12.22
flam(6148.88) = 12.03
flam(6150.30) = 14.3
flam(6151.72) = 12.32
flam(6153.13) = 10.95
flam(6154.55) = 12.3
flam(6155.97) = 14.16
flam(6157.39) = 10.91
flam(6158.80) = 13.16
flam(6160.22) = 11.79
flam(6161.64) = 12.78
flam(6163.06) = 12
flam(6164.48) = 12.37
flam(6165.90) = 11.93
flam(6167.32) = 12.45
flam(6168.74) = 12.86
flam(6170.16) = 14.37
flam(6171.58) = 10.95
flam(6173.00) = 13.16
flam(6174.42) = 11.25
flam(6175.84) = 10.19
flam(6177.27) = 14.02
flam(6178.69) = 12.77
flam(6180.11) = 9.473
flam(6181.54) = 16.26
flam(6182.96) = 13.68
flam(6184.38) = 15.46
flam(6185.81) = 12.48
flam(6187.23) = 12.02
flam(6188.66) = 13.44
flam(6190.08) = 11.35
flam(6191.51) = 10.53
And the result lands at -3.24 angstroms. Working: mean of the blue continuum 12.2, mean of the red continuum 12.3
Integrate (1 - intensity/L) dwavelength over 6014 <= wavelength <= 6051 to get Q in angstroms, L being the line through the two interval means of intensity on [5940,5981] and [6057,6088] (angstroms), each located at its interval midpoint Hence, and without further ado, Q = 1.7 angstroms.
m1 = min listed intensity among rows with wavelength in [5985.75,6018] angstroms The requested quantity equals 8.518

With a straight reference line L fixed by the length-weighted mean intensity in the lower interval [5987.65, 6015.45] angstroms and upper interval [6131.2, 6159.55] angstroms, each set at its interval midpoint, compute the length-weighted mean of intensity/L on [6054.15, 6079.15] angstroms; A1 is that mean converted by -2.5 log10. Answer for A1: -0.07 mag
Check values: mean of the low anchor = 12.5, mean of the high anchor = 12.1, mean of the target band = 13.2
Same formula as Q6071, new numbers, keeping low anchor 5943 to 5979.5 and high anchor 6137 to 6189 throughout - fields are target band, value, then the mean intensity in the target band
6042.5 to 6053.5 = 0.3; 11.9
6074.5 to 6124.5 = -2.3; 12.9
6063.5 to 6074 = -0.7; 13.1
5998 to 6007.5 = -0.4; 12.8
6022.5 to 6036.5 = -0.7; 12.9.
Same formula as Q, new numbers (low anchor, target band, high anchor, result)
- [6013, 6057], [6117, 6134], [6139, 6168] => -0.7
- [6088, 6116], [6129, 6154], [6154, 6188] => 1.4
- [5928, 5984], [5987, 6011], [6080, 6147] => -0.5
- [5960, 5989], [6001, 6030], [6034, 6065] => -0.5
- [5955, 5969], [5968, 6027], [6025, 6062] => 1.9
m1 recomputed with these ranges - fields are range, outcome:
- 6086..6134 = 9.12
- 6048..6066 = 6.436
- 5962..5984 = 9.779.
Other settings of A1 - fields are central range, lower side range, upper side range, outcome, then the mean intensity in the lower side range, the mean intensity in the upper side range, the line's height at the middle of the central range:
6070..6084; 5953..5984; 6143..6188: -0.05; 12.3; 12.6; 12.5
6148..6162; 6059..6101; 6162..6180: 0.00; 13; 12.3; 12.4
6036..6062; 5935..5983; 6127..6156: -0.03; 12.2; 12.1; 12.2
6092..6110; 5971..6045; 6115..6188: -0.03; 12.4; 12.4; 12.4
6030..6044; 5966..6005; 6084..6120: -0.05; 12.1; 12.7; 12.4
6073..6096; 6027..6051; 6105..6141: -0.05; 12.4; 12.5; 12.5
